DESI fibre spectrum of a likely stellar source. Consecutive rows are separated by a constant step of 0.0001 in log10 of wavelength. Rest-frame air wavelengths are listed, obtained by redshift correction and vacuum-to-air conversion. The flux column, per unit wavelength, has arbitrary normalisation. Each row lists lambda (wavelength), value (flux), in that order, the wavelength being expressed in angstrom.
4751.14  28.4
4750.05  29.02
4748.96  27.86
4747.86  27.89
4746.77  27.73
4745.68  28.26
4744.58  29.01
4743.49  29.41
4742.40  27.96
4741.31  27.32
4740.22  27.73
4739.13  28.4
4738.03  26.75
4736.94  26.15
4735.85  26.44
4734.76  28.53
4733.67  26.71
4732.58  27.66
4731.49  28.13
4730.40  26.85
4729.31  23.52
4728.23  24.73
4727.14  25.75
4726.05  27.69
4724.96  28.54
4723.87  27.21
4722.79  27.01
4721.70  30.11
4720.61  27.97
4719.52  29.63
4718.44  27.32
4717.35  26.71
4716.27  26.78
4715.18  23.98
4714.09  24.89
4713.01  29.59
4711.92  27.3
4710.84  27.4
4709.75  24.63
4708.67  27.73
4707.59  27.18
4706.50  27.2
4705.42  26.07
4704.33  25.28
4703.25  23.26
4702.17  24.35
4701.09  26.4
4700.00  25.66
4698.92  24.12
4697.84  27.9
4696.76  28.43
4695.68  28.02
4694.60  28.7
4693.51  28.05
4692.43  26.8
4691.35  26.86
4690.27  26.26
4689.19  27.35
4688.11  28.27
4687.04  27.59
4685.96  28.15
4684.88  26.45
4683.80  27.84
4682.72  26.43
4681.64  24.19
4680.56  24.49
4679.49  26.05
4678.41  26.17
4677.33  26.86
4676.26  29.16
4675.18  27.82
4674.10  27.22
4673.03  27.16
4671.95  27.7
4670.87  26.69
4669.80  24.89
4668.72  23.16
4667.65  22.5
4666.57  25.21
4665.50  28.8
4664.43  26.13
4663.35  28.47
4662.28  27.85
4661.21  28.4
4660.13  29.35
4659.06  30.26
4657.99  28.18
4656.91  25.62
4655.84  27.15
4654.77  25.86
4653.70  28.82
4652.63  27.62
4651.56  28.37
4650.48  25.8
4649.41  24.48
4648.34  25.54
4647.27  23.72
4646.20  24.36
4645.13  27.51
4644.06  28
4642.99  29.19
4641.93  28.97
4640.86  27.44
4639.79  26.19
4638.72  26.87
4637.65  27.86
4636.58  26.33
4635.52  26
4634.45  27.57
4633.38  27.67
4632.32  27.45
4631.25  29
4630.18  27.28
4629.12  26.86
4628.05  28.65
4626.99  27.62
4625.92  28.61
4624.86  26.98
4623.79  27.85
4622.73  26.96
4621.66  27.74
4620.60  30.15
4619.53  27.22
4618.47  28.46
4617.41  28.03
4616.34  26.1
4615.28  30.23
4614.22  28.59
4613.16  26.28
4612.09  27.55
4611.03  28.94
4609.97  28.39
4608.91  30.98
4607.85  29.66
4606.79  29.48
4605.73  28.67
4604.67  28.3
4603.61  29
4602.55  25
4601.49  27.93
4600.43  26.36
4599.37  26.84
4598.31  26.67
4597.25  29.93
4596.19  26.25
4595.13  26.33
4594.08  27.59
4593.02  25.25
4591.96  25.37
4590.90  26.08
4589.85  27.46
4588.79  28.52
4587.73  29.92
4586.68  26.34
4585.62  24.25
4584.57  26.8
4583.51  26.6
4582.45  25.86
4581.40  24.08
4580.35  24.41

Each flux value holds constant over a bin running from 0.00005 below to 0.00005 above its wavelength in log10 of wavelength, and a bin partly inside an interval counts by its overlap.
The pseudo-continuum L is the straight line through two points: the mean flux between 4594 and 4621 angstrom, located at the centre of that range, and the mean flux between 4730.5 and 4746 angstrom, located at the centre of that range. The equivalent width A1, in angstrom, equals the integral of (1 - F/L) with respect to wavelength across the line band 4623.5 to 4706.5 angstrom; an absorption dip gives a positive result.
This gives 2.92 angstrom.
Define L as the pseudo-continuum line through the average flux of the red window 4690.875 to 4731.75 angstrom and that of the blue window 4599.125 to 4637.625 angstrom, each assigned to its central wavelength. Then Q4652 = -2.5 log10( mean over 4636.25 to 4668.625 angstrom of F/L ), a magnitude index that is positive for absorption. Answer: 0.02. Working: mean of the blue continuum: 27.9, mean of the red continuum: 26.8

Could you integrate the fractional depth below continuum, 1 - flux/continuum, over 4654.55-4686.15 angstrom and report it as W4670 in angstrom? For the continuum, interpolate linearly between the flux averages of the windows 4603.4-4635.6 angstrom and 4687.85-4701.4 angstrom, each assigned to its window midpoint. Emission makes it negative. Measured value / 0.7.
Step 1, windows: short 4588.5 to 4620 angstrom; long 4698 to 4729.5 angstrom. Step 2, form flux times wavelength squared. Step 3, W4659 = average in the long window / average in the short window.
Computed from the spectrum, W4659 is 1.00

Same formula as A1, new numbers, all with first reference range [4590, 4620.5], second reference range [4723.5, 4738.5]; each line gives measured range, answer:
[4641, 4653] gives 0.3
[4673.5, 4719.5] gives 0.5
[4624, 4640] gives 0.1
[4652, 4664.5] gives -0.3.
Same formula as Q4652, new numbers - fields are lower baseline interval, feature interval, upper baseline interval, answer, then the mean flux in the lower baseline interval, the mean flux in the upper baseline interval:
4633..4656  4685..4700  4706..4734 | -0.015 mag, 26.9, 27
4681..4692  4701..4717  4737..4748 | 0.049 mag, 26.9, 28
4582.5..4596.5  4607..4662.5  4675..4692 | -0.035 mag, 26.6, 26.9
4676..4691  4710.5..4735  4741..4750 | 0.024 mag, 26.8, 28.3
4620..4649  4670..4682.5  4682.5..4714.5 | 0.015 mag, 27.3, 26.8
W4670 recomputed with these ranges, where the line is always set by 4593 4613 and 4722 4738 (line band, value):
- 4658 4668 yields -0.1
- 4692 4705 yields 0.3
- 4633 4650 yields 0.5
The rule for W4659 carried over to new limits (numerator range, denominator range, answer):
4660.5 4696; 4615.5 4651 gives 1.00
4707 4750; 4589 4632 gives 1.03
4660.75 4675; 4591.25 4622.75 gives 0.98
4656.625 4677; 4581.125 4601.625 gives 1.05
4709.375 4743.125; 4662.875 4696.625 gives 1.03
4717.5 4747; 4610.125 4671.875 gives 1.05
